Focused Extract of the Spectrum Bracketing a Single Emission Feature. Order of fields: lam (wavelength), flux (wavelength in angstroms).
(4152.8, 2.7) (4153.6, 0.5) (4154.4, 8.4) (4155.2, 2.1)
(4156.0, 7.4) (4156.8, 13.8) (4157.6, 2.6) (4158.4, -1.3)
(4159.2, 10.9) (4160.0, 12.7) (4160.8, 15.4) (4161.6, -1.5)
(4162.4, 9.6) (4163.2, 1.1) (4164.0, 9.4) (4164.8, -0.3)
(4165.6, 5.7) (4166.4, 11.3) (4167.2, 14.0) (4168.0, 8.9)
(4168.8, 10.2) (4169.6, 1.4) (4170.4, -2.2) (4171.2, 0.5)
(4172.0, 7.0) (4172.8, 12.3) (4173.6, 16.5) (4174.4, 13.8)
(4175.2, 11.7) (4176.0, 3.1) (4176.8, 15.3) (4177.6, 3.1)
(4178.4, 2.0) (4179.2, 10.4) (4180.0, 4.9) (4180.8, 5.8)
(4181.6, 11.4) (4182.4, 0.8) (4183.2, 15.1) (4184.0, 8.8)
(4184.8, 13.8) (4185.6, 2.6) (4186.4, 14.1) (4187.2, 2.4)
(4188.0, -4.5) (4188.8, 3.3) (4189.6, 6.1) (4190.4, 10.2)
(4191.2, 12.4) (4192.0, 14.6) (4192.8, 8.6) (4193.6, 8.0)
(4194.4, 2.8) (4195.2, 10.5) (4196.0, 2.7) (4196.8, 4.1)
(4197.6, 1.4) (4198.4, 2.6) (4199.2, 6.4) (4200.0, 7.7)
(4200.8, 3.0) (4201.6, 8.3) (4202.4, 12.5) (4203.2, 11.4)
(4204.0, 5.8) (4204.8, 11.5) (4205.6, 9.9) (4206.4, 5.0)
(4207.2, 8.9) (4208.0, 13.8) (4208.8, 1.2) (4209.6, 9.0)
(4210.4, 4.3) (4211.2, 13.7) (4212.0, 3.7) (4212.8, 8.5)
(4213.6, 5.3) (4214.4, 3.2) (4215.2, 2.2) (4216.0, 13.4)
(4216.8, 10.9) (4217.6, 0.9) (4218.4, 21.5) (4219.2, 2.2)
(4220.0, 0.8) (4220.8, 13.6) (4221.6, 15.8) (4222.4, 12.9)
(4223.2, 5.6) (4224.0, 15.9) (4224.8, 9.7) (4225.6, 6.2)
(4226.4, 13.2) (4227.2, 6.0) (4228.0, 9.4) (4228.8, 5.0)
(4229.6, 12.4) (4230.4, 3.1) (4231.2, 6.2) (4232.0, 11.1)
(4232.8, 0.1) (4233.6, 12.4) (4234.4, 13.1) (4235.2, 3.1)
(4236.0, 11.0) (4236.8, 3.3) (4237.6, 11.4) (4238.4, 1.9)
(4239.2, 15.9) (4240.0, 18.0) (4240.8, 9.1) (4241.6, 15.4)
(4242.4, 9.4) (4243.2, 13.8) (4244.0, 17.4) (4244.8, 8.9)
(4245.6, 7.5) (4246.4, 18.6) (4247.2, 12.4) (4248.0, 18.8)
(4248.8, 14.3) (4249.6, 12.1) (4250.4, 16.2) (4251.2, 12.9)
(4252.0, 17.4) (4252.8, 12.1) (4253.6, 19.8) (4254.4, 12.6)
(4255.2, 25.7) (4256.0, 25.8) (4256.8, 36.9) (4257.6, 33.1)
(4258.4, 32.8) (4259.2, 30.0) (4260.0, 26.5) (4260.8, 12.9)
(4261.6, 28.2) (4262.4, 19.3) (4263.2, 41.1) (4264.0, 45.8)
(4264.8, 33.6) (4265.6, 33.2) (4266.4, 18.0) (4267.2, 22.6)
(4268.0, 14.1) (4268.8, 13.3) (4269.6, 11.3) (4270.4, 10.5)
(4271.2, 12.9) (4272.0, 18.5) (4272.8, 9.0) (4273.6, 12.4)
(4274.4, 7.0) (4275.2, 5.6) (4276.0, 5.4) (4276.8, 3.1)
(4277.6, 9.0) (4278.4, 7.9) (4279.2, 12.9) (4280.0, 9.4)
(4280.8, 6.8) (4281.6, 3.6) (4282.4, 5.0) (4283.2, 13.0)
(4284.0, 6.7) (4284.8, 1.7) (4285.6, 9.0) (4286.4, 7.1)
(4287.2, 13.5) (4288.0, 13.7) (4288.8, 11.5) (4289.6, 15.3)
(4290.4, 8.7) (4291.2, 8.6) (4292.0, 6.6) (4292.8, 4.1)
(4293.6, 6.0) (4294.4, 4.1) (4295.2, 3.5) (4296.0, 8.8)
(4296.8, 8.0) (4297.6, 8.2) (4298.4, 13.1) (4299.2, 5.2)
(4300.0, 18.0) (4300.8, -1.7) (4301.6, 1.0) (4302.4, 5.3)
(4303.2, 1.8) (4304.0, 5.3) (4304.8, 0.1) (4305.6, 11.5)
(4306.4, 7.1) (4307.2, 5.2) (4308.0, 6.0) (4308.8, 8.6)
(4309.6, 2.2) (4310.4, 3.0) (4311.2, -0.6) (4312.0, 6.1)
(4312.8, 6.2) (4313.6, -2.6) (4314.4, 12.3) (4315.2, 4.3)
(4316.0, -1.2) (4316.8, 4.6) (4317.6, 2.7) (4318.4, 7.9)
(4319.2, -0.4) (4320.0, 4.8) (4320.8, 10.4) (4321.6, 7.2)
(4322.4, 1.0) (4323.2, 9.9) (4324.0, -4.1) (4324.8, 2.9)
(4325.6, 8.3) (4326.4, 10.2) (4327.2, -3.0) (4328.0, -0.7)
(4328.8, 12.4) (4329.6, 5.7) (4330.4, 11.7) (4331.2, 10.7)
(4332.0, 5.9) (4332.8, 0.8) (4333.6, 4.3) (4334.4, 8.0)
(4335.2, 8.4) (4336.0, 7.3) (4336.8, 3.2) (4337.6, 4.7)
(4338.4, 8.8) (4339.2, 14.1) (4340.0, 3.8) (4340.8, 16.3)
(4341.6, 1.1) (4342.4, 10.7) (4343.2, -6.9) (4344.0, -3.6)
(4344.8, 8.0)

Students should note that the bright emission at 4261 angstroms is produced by C IV 1549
